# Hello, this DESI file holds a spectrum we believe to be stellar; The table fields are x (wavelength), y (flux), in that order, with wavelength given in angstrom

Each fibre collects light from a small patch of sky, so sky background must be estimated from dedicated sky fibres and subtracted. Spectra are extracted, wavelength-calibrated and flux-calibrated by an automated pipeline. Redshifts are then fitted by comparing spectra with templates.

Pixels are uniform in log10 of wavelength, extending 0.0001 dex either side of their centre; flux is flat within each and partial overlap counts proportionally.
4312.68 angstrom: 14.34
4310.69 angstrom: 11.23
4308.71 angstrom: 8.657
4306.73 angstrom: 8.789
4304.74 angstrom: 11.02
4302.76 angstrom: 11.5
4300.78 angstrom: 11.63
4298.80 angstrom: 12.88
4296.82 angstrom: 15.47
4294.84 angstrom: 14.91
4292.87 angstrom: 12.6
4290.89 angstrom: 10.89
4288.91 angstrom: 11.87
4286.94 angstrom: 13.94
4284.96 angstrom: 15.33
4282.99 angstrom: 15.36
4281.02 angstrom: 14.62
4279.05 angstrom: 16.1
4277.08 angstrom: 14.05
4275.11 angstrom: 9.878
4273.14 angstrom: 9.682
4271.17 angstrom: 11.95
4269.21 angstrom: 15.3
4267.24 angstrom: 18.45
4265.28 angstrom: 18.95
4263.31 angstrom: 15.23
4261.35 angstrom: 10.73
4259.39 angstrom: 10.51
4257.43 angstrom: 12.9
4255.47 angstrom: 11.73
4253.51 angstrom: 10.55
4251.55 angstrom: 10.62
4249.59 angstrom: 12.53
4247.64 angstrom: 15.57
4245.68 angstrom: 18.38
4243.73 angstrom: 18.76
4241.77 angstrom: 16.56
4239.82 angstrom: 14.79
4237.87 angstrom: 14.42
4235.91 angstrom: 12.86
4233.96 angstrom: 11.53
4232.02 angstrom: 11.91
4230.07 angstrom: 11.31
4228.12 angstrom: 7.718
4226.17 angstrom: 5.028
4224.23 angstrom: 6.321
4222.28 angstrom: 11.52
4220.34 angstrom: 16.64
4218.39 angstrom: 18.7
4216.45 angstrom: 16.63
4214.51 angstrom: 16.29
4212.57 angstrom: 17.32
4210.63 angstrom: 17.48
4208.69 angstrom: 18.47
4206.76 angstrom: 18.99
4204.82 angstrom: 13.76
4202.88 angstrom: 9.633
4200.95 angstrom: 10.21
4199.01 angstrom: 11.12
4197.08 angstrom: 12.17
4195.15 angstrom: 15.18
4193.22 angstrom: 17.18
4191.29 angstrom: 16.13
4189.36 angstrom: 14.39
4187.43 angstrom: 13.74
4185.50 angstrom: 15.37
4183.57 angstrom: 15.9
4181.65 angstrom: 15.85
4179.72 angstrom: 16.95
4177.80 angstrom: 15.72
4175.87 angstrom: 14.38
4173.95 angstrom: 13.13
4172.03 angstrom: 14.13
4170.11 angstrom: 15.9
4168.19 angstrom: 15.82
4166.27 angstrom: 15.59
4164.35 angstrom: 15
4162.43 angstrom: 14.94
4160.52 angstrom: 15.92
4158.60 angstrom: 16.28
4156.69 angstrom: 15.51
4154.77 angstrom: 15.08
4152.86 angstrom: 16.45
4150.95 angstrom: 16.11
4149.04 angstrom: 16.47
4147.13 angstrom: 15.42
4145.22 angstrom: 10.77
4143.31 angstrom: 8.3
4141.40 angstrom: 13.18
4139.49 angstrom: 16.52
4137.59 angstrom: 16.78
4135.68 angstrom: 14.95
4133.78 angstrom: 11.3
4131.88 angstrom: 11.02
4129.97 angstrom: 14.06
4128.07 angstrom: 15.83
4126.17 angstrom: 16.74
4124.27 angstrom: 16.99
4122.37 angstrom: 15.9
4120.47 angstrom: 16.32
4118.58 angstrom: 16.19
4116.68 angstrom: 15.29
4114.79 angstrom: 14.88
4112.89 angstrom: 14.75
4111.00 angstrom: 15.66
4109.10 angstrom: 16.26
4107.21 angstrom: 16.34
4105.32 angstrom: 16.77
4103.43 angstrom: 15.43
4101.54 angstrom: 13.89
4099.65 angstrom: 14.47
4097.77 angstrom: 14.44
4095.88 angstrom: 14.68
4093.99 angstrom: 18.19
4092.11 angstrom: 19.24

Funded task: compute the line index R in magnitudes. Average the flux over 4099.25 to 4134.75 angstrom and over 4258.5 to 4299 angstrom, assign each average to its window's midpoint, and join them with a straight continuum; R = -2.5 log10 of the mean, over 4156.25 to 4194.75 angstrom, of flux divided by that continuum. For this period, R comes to -0.05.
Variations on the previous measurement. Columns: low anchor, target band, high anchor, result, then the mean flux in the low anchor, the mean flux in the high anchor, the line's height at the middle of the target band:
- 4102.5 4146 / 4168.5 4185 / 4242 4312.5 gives -0.07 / 14.8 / 13.3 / 14.3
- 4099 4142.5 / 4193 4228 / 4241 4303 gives 0.04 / 15.2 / 13.7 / 14.3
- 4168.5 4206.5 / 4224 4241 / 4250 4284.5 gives 0.25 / 14.4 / 13.4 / 13.8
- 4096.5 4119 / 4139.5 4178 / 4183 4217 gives 0.03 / 15.3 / 15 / 15.1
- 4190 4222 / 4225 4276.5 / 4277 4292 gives 0.12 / 15.3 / 14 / 14.6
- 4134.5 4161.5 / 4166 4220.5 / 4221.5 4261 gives -0.13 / 14.8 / 12.3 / 13.6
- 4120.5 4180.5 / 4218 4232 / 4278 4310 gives 0.27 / 14.9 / 12.8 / 13.8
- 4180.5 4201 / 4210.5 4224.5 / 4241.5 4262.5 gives -0.10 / 14.5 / 13.4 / 14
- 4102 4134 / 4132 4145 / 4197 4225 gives 0.15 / 15.3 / 14.5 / 15.2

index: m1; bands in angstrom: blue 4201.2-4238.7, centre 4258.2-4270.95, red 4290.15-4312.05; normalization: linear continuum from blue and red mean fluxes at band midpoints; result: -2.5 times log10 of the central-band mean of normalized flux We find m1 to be -0.170 mag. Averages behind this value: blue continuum 13.4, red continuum 11.8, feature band 14.7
